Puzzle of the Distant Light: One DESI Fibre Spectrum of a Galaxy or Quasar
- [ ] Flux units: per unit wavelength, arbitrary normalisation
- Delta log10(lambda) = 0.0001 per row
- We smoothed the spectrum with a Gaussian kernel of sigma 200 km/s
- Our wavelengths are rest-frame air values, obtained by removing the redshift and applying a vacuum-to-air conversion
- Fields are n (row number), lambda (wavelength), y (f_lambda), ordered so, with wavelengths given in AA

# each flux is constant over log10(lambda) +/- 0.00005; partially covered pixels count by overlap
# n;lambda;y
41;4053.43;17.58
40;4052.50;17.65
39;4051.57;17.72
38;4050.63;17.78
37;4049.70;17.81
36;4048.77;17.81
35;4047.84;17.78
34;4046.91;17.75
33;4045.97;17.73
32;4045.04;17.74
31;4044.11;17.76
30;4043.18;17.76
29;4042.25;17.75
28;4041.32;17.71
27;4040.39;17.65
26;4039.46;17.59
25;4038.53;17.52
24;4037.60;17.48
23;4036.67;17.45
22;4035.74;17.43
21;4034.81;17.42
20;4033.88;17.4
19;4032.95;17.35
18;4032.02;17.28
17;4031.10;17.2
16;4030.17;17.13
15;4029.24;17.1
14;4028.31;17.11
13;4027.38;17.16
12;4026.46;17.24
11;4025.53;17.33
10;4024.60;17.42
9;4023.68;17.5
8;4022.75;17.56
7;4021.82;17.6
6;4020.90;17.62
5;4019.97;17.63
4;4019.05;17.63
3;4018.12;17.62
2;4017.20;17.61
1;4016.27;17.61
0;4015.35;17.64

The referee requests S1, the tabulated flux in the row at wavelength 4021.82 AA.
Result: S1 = 17.6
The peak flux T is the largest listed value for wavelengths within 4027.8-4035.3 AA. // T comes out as 17.42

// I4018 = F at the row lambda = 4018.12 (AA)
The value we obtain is 17.62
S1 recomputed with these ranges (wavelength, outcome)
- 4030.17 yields 17.13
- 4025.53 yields 17.33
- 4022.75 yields 17.56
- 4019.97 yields 17.63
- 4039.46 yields 17.59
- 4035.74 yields 17.43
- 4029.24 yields 17.1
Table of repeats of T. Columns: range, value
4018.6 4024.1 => 17.63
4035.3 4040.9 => 17.65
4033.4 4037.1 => 17.45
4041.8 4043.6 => 17.76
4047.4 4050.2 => 17.81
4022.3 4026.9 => 17.56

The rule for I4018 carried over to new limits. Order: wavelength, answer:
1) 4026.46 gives 17.24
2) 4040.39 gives 17.65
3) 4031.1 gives 17.2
